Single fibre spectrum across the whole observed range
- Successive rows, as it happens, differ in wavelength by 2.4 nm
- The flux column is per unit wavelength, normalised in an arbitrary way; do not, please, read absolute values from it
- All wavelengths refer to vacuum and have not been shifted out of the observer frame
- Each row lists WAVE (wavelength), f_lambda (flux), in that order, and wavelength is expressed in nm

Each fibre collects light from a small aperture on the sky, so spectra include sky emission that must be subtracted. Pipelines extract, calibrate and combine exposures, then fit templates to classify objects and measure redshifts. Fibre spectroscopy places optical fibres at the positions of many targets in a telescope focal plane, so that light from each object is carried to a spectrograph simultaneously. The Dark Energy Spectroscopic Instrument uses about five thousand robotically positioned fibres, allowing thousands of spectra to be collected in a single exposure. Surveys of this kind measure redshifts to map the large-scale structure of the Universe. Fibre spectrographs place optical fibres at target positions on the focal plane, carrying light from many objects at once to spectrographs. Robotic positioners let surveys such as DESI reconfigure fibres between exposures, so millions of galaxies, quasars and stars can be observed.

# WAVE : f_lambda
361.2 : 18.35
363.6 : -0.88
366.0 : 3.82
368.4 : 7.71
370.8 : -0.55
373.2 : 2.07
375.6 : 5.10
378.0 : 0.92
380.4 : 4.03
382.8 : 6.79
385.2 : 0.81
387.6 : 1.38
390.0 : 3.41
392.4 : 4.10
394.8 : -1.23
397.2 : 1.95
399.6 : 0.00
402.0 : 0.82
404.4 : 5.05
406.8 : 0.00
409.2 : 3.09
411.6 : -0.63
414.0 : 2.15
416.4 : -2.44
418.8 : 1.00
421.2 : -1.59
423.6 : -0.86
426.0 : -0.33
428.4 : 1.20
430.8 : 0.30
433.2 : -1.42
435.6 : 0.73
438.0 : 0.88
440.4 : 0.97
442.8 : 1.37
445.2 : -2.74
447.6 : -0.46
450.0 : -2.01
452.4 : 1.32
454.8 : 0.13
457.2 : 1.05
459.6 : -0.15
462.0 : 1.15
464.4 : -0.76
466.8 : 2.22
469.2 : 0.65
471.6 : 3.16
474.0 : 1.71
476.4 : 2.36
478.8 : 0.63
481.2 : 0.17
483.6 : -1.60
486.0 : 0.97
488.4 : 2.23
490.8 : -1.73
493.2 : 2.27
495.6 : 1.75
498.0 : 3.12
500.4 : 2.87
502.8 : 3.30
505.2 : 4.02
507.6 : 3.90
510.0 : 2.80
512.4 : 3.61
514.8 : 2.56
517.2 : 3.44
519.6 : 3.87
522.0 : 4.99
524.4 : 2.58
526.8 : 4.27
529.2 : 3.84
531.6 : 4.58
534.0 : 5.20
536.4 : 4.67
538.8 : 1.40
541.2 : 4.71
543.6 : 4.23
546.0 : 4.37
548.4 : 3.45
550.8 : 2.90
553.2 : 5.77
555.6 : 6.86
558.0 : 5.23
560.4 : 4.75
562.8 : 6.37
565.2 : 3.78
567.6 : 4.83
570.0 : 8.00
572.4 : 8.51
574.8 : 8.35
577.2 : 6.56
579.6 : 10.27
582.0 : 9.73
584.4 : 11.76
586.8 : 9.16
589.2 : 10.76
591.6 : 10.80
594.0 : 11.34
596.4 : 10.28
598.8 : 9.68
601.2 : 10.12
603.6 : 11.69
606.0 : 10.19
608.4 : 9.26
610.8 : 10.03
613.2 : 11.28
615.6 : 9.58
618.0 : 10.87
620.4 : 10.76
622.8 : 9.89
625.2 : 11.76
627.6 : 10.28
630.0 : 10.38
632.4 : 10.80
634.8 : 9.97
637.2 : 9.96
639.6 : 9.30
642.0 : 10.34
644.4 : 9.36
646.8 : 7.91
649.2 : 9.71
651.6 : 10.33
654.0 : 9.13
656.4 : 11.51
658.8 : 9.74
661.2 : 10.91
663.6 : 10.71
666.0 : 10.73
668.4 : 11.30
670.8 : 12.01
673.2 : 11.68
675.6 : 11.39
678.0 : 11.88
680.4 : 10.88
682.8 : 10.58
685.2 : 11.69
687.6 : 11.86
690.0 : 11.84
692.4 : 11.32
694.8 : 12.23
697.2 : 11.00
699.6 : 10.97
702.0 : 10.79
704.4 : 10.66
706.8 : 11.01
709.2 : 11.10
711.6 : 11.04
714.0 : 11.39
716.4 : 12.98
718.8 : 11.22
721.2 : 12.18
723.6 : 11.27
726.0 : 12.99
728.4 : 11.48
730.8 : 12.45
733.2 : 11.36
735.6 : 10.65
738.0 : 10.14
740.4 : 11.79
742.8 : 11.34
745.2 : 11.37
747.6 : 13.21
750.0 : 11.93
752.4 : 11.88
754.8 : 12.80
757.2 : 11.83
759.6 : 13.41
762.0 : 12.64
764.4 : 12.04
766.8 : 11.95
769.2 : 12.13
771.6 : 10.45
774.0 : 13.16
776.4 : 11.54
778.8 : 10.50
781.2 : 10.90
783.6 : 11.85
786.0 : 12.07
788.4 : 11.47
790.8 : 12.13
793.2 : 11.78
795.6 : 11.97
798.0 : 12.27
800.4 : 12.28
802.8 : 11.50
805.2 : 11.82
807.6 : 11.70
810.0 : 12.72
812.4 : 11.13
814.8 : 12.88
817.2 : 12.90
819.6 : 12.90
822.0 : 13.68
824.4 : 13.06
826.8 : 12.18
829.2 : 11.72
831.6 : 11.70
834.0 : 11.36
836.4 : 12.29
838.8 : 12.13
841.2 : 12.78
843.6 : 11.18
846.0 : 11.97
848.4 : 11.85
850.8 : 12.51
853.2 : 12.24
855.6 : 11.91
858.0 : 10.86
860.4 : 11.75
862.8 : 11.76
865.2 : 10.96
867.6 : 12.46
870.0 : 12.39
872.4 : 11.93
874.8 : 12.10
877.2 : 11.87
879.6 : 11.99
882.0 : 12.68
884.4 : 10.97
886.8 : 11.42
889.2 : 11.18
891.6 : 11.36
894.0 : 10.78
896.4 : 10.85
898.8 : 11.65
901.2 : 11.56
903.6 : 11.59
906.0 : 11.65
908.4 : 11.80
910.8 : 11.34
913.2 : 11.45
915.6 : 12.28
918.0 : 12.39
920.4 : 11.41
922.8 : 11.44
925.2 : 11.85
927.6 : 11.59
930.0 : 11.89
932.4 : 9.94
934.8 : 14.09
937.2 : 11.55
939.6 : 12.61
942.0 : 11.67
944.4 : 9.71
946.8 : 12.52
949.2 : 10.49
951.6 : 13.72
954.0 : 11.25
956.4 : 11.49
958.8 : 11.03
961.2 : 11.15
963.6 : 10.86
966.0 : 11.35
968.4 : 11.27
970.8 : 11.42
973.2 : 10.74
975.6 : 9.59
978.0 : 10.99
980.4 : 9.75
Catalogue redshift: 0.250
